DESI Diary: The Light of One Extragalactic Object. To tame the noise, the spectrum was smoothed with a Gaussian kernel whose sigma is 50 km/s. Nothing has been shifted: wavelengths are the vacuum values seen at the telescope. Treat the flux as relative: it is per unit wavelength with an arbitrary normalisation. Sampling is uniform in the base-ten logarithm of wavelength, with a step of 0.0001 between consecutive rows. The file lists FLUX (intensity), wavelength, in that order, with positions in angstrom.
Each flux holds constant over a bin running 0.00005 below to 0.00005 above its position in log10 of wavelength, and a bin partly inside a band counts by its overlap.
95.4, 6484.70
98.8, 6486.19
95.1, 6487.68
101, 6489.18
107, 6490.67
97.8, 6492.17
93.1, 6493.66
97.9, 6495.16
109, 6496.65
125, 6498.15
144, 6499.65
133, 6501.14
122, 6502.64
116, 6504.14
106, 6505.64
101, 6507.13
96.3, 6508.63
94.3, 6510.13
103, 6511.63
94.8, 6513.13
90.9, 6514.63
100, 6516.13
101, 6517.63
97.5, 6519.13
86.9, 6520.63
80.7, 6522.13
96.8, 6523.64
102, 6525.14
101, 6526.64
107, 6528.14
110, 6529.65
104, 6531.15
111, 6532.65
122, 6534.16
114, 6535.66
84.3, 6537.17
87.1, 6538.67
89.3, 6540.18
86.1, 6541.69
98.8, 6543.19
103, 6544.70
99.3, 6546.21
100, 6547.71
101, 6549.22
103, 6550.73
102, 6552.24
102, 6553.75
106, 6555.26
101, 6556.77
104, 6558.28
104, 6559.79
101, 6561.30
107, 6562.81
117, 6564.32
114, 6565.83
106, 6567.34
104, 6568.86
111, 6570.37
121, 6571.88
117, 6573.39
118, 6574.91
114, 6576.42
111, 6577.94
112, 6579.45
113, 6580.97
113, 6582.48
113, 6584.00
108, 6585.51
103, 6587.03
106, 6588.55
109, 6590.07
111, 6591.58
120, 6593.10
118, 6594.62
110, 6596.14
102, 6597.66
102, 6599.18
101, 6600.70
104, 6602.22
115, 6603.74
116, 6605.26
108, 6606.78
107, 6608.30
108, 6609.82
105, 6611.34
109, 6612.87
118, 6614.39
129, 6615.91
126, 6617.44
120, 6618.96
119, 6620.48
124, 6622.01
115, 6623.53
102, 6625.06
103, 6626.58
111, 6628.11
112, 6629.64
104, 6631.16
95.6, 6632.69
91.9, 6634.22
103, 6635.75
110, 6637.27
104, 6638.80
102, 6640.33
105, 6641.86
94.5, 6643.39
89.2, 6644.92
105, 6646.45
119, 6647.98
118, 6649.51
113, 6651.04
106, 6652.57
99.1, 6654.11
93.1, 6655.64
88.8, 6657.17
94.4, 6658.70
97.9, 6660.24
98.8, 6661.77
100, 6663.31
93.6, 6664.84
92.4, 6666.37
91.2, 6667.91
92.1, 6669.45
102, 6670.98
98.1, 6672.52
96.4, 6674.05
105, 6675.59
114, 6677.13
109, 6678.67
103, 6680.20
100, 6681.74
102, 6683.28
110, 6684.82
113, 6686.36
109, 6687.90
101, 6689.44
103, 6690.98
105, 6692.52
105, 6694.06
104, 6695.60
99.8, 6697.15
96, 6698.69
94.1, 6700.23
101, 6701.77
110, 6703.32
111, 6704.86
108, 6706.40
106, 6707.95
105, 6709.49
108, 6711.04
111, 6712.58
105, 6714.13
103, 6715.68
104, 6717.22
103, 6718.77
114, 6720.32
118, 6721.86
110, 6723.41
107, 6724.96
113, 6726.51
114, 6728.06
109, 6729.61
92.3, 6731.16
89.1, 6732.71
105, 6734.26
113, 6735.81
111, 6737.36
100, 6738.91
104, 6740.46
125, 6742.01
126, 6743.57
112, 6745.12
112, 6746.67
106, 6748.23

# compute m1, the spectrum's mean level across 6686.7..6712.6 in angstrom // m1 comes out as 104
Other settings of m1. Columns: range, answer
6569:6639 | 111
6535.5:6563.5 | 99.3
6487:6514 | 108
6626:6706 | 102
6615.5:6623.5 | 123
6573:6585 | 114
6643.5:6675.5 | 99.4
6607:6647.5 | 108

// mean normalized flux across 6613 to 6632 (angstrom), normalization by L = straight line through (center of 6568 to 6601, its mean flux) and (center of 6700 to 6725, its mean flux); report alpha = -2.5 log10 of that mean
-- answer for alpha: -0.05 mag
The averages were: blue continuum 111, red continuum 107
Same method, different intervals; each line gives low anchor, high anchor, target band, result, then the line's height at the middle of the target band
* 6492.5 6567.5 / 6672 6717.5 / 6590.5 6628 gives -0.08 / 104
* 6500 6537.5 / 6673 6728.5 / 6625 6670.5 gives 0.05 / 105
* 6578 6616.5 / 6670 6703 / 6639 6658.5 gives 0.04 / 106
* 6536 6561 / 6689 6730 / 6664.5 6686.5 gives 0.04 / 105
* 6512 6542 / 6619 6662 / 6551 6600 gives -0.08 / 101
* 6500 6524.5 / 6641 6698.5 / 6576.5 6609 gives -0.08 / 102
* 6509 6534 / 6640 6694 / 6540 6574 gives -0.05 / 99.9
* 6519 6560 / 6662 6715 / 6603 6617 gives -0.12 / 101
